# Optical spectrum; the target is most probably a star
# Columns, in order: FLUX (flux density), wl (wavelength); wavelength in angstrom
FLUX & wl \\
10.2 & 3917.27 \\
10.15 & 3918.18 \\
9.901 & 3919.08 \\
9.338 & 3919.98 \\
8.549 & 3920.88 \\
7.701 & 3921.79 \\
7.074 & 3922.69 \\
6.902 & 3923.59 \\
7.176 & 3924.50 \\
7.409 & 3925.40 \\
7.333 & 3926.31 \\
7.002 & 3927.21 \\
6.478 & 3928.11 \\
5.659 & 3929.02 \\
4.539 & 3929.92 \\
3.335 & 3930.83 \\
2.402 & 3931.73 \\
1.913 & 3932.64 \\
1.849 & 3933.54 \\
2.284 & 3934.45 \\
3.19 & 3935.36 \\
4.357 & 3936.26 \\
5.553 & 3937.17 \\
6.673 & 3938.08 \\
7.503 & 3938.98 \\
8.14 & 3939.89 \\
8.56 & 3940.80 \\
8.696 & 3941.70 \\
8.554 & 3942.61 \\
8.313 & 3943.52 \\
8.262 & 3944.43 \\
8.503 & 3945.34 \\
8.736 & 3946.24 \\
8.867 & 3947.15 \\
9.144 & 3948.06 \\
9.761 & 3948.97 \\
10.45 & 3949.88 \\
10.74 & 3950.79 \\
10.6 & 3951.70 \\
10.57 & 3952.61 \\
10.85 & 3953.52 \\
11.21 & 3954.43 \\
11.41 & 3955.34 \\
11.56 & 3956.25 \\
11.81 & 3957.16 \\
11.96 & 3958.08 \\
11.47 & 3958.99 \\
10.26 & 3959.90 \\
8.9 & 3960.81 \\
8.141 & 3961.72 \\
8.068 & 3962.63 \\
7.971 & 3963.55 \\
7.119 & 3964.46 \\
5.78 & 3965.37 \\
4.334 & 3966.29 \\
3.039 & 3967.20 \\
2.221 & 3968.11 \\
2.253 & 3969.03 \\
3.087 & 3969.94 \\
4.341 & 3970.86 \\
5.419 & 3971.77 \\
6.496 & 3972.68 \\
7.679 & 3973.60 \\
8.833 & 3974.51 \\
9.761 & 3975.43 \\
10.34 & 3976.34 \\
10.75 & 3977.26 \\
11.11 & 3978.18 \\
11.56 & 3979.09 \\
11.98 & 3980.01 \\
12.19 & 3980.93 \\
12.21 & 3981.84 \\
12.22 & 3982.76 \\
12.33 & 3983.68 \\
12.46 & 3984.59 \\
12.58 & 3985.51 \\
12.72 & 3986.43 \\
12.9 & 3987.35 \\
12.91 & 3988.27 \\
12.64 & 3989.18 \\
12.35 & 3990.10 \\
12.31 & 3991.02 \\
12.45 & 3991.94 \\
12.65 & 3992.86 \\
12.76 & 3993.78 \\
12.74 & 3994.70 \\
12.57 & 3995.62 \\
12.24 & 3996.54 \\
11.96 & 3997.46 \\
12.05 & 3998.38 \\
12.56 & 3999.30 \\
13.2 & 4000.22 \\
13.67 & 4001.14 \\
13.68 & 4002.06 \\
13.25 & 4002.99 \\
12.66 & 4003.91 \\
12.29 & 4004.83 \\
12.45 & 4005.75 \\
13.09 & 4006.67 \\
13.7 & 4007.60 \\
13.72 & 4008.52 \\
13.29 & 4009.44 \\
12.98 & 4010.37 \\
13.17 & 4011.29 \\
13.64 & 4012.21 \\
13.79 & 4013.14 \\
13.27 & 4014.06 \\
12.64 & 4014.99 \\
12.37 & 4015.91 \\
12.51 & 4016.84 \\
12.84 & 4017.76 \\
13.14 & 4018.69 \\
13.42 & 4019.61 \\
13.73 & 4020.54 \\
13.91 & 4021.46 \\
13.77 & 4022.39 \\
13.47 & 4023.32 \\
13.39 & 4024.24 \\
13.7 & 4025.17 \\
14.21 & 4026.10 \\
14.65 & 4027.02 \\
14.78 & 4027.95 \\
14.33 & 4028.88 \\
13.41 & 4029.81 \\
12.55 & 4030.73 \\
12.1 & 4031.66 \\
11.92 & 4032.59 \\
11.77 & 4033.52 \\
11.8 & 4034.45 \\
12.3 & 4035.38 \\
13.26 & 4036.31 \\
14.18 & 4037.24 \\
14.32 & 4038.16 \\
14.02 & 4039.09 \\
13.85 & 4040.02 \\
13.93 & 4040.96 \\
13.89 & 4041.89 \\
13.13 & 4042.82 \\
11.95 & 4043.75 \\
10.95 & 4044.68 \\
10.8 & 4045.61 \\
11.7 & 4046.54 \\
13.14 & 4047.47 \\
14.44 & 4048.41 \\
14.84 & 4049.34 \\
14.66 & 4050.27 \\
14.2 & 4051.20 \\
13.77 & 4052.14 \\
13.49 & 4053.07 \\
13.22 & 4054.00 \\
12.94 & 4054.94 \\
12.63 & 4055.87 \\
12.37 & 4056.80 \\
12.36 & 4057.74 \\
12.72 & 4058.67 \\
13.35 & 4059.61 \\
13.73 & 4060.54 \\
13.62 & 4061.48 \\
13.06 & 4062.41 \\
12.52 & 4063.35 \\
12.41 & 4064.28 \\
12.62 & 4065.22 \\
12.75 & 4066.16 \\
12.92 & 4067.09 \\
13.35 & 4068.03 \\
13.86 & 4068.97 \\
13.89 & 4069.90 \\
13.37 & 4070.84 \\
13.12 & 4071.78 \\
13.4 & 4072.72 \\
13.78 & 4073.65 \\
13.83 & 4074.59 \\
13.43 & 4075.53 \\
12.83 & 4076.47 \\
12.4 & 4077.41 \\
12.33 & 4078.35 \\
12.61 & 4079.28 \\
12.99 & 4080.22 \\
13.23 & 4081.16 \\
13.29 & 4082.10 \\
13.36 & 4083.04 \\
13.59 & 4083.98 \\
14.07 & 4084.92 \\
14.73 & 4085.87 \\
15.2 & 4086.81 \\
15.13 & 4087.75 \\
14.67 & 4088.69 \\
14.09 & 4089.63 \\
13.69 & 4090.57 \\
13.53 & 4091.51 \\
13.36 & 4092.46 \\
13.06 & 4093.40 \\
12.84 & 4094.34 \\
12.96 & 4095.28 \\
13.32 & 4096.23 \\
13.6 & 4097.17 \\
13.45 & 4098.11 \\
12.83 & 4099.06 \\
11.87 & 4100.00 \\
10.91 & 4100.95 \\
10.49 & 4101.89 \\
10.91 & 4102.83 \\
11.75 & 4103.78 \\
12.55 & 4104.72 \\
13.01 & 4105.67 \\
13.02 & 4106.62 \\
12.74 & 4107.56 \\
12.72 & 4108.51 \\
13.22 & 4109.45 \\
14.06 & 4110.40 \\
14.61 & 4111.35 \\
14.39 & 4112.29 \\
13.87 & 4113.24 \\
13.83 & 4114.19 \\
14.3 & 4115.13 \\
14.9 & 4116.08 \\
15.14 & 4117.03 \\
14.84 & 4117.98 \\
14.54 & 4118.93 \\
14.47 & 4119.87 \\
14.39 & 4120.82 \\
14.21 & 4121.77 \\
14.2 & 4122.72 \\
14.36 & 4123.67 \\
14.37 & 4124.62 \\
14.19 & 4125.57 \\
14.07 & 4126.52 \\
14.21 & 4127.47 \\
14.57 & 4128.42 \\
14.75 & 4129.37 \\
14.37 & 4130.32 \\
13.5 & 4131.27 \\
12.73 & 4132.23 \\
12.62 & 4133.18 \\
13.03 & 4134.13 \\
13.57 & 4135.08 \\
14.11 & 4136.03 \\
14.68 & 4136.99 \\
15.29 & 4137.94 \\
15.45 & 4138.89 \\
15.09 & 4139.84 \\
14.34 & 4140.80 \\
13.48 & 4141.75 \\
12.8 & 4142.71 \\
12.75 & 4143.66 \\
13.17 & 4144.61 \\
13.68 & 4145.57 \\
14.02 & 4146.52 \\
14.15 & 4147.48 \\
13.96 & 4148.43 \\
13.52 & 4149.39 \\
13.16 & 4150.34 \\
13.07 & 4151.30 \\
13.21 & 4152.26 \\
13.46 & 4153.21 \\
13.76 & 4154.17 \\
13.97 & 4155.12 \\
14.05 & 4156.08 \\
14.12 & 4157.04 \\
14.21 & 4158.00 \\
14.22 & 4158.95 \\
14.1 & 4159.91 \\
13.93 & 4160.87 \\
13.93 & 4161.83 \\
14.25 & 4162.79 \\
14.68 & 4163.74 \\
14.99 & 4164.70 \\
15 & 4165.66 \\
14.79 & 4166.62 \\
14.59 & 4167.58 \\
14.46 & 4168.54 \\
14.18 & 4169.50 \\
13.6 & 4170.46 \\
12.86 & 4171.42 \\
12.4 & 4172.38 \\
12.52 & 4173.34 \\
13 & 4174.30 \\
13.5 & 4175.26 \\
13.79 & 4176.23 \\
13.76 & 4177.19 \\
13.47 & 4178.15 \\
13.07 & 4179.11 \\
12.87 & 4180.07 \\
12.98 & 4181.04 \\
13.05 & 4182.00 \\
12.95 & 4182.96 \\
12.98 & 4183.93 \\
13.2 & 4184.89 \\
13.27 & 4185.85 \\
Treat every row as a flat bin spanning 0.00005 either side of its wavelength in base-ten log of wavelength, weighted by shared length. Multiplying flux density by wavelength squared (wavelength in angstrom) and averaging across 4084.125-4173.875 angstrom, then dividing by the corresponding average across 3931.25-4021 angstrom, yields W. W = 1.47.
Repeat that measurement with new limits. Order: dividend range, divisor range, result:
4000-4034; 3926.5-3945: 2.42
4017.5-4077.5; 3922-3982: 1.80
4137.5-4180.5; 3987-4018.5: 1.16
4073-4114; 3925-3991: 1.68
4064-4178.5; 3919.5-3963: 1.89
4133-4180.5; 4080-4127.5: 1.04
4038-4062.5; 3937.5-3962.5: 1.45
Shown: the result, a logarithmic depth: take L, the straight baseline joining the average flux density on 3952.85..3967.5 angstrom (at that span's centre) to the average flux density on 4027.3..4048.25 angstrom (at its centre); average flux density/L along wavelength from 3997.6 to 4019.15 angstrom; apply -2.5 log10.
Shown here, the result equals -0.14 mag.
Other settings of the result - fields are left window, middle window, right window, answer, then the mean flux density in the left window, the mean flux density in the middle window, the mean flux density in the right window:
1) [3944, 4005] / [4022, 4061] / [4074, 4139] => -0.11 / 10.2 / 13.2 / 13.6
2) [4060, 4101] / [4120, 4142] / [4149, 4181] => -0.05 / 13.3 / 14.2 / 13.8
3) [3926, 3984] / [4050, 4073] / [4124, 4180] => -0.19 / 7.91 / 13.2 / 13.9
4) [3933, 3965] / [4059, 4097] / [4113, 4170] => -0.10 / 8.55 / 13.4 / 14.1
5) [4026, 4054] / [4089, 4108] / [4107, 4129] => 0.10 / 13.3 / 12.7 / 14.2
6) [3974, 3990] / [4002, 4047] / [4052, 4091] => -0.05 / 11.7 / 13.1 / 13.3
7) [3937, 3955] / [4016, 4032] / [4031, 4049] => -0.11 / 9.06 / 13.5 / 12.8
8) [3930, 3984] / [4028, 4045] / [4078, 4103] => -0.17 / 8.03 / 13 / 13.2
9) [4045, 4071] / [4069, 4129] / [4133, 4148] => 0.00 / 13.2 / 13.5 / 13.9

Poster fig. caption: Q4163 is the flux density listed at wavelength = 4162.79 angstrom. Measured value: 14.25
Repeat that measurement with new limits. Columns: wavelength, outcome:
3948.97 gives 9.761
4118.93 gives 14.54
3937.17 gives 5.553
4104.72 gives 12.55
